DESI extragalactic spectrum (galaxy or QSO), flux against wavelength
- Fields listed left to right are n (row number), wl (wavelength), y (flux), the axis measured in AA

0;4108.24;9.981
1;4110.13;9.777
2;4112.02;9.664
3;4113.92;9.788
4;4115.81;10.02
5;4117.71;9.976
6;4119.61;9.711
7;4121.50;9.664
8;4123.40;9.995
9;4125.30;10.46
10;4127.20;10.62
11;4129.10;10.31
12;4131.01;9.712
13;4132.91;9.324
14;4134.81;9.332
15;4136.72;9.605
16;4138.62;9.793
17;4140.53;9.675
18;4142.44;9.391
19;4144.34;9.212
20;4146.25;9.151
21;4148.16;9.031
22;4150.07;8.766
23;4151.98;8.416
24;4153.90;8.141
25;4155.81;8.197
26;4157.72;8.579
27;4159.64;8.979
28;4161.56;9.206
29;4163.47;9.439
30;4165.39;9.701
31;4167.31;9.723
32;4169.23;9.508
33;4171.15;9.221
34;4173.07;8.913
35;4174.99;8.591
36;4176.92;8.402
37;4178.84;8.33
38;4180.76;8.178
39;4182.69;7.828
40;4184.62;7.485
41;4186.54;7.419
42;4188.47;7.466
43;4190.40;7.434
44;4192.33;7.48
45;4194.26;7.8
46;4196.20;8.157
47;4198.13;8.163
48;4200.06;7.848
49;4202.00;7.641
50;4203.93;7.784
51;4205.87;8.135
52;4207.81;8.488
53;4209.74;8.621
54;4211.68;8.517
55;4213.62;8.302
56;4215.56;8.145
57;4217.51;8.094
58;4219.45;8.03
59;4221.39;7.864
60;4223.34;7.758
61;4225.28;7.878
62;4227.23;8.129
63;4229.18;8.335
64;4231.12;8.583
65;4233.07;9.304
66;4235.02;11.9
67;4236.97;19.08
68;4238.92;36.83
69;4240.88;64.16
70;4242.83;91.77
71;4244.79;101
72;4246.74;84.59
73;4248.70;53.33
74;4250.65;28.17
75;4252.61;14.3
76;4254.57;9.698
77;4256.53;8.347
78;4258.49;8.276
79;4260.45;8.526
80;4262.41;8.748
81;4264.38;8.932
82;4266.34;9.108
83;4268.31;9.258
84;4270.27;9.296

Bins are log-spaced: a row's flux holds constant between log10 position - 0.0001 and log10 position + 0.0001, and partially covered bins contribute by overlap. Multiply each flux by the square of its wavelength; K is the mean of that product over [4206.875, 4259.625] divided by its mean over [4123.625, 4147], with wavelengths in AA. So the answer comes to 2.6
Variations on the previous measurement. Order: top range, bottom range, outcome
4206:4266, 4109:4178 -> 2.47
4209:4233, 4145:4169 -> 0.95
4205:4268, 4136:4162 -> 2.50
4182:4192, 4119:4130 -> 0.76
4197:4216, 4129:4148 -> 0.89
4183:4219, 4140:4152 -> 0.89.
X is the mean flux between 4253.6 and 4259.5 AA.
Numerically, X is 8.77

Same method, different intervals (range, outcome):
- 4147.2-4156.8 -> 8.51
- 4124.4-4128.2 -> 10.5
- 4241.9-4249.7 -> 82.4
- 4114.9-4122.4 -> 9.84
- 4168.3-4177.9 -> 8.92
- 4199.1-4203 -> 7.75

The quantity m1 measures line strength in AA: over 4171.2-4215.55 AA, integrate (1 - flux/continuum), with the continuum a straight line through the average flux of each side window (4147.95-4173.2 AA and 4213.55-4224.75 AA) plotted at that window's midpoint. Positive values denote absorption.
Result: 1.9 AA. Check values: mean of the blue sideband 8.99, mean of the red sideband 8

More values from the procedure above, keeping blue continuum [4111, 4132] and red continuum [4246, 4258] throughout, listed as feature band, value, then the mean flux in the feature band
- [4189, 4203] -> 9.0 AA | 7.78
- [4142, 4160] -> 7.2 AA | 8.76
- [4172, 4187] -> 8.6 AA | 8.18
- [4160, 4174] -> 6.4 AA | 9.37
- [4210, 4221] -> 7.4 AA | 8.22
